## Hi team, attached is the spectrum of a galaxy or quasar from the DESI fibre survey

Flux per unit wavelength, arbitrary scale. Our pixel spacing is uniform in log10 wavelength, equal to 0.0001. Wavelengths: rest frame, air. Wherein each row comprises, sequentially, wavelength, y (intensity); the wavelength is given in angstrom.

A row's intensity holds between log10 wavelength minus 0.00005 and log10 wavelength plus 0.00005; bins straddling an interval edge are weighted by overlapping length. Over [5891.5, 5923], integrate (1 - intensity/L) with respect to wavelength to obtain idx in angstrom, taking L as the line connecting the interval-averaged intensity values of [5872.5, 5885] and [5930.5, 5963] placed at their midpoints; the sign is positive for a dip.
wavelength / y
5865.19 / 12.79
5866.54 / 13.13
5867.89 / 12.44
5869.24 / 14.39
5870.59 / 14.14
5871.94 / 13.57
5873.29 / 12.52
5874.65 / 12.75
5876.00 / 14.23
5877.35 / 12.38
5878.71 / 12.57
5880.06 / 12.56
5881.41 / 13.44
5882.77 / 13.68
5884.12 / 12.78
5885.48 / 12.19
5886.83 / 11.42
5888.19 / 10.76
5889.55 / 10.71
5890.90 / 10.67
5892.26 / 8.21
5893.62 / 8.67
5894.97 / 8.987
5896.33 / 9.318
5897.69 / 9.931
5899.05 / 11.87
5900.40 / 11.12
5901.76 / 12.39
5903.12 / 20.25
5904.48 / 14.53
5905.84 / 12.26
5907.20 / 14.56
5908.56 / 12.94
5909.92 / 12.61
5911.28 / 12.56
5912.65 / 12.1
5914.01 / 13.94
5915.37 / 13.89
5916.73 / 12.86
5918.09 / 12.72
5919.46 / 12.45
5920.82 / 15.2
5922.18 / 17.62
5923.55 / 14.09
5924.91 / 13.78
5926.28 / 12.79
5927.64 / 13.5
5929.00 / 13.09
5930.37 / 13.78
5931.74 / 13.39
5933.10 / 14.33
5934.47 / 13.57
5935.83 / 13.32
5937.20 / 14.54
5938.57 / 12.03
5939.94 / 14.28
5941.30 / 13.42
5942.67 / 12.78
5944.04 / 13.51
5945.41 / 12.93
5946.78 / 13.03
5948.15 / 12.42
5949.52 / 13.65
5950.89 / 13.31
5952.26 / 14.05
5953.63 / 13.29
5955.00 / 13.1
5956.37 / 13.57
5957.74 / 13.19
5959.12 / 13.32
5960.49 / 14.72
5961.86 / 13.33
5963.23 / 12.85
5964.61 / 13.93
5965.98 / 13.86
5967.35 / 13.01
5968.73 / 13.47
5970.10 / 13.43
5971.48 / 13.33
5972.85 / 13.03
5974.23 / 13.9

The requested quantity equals 1.25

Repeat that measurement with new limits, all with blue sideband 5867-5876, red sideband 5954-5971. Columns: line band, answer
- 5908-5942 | -0.3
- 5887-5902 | 3.6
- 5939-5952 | 0.2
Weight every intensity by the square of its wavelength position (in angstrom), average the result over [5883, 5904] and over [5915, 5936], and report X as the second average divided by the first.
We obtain 1.23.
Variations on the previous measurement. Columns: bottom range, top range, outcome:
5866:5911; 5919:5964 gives 1.12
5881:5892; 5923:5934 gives 1.17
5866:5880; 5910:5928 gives 1.05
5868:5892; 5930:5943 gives 1.10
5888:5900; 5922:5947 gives 1.39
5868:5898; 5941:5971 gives 1.16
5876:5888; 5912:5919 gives 1.05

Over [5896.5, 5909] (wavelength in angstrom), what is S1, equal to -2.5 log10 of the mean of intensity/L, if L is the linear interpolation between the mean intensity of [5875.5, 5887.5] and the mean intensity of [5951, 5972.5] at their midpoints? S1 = -0.02 mag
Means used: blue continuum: 12.8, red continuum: 13.5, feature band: 13.2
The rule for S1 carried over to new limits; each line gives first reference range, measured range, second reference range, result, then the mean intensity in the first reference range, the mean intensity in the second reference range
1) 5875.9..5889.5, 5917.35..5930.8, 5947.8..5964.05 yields -0.07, 12.4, 13.4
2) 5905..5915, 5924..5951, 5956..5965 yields -0.01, 13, 13.5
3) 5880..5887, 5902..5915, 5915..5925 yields -0.02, 12.8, 14.1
